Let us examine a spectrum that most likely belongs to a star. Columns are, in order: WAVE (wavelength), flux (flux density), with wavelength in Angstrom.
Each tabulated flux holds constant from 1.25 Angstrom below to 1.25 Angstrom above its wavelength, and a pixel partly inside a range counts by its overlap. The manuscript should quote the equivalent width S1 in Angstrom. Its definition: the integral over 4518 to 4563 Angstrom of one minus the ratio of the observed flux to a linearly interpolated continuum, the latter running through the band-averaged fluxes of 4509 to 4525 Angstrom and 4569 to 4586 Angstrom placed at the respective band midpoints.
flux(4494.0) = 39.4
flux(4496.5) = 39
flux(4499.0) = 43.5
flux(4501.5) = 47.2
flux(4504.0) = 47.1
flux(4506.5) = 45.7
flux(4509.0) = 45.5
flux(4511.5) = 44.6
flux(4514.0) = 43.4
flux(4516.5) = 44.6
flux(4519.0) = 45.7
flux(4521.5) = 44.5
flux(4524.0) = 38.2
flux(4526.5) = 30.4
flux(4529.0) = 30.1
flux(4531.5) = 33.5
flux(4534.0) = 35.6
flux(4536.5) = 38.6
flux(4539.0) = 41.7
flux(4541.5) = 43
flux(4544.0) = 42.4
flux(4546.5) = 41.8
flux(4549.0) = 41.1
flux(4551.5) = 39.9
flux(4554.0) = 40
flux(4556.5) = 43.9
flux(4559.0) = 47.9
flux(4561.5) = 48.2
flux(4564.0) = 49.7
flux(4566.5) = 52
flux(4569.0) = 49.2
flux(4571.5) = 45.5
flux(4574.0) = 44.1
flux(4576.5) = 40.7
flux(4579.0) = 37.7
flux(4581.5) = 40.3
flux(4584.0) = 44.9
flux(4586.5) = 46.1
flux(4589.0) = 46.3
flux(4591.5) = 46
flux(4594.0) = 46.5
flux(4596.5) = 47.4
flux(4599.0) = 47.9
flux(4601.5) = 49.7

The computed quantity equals 3.12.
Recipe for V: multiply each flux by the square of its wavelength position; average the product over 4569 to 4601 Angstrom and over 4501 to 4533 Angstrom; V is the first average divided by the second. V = 1.1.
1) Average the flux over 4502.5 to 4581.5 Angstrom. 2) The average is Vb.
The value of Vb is 42.4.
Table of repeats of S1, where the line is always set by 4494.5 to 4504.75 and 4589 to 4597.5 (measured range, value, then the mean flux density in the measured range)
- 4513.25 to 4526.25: 0.59 Angstrom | 42.3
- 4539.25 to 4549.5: 0.67 Angstrom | 42.1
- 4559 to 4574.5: -0.86 Angstrom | 48.3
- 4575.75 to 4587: 1.09 Angstrom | 41.7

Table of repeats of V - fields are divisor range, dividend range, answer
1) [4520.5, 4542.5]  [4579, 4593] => 1.22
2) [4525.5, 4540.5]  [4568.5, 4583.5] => 1.24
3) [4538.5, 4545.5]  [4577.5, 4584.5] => 0.97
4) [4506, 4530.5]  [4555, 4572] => 1.19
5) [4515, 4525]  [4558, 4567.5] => 1.16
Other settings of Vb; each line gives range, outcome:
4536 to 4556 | 41.3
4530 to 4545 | 38.9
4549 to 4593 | 44.8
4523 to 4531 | 32.8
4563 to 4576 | 47.6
